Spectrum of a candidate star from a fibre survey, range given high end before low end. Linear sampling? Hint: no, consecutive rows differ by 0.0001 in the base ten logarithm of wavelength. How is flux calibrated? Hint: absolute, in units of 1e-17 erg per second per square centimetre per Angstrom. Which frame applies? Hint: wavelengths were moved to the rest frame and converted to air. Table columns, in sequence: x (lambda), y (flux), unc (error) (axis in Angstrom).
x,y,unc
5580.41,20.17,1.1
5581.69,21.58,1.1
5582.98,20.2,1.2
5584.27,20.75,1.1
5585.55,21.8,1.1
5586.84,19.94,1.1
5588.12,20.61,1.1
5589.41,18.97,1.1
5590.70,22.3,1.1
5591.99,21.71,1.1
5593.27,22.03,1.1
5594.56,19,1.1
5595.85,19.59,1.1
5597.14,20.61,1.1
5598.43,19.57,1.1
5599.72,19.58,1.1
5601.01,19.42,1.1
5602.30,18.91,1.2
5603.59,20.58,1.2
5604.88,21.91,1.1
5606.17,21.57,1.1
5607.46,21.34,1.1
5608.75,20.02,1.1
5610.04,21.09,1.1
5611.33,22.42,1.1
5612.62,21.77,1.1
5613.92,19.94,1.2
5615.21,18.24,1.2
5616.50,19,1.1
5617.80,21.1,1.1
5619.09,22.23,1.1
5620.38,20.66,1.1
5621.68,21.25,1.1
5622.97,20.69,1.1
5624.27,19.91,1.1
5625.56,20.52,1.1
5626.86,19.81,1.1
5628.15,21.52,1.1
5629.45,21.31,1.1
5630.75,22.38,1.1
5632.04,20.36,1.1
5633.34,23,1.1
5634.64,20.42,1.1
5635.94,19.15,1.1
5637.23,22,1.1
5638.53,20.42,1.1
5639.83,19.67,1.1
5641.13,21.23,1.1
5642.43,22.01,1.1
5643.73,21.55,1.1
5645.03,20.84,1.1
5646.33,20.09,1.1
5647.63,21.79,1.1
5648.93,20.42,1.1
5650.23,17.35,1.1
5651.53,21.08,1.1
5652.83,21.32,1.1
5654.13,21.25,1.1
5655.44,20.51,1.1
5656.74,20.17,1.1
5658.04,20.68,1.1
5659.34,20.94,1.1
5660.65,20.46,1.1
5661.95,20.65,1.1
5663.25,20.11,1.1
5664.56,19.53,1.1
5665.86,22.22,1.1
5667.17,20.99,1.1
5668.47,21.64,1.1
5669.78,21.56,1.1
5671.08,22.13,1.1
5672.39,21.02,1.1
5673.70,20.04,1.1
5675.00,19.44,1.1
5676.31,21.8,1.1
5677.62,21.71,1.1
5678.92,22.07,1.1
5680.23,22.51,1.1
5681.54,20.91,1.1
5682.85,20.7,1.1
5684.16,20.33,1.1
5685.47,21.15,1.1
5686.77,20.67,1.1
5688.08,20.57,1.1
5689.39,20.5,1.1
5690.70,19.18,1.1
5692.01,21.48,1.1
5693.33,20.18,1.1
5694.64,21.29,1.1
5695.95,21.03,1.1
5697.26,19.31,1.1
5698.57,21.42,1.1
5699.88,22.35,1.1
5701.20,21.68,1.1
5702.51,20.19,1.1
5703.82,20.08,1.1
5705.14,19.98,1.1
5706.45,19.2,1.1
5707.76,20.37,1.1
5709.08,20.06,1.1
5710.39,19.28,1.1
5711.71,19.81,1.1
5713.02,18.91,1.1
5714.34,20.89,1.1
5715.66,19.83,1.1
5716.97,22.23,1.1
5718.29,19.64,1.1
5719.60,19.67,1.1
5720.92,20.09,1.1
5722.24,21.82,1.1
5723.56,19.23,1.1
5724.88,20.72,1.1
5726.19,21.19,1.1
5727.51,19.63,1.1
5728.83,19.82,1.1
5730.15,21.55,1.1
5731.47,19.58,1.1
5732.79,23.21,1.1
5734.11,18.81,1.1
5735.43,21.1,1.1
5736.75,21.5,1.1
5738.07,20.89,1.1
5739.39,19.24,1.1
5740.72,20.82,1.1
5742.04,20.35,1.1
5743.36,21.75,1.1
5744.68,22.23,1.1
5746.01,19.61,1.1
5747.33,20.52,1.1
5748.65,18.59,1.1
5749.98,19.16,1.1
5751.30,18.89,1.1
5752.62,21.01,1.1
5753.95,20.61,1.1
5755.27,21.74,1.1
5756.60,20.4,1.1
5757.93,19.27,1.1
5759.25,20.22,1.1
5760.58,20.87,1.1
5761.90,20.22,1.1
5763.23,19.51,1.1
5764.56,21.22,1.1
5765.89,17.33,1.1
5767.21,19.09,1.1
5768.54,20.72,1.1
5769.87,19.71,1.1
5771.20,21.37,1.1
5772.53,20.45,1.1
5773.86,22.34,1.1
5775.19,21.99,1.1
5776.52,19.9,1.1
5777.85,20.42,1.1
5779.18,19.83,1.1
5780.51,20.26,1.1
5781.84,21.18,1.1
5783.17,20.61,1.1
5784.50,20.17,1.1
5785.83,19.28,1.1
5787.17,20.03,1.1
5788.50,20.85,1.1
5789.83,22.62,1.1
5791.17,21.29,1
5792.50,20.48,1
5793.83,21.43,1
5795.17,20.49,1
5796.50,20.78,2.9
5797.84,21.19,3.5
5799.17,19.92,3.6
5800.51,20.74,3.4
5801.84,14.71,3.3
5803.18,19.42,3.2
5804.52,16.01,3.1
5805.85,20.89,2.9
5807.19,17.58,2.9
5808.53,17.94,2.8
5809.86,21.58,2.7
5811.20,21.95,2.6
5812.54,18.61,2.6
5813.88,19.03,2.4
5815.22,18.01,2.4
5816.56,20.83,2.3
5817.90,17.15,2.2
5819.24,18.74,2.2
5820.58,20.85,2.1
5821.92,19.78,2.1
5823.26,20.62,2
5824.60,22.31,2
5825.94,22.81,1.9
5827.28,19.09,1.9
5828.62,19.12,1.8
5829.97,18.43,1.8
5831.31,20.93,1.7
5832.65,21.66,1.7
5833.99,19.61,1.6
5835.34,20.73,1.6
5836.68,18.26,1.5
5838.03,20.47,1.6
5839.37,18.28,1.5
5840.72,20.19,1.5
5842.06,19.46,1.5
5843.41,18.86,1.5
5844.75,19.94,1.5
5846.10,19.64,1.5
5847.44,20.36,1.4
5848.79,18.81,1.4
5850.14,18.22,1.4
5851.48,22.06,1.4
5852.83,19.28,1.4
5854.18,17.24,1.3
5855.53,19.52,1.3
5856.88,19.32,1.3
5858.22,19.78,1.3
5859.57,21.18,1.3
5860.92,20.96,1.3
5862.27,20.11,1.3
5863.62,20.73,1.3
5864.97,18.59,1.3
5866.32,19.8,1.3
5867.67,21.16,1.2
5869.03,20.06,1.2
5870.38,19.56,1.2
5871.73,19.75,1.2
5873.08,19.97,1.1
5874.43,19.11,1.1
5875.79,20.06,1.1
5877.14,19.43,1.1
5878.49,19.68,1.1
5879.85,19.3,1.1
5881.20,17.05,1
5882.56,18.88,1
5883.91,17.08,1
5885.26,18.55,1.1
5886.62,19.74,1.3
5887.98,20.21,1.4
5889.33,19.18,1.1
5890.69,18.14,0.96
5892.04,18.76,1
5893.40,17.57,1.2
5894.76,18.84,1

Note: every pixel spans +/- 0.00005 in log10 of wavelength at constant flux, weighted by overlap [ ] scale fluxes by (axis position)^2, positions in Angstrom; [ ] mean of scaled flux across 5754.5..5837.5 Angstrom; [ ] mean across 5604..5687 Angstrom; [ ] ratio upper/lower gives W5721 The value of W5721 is 1.01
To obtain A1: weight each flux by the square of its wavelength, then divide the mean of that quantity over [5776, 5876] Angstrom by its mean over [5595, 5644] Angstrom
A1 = 1.0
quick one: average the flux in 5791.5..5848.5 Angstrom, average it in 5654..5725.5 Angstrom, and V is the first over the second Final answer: 1.0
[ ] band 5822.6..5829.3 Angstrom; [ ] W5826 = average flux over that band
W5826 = 20.8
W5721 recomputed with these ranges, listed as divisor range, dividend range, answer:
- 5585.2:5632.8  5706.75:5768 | 1.03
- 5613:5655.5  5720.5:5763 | 1.03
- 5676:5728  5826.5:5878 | 1.01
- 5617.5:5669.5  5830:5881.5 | 1.02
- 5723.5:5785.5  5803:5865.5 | 0.99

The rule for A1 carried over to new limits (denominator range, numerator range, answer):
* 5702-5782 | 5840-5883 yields 1.01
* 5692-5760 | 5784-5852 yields 1.00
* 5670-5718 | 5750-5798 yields 1.02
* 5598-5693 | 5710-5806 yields 1.02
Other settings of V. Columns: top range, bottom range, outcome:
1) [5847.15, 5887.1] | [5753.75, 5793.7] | 0.95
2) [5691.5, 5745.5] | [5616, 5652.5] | 0.99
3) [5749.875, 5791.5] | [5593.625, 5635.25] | 0.99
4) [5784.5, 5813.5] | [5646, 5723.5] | 0.96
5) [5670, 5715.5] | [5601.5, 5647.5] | 0.99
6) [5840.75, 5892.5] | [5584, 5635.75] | 0.94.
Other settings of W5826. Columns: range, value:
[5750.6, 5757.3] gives 20.5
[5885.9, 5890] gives 19.7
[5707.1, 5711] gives 19.9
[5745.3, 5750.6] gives 19.5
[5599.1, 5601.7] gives 19.5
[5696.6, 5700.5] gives 21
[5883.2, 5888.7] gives 18.9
